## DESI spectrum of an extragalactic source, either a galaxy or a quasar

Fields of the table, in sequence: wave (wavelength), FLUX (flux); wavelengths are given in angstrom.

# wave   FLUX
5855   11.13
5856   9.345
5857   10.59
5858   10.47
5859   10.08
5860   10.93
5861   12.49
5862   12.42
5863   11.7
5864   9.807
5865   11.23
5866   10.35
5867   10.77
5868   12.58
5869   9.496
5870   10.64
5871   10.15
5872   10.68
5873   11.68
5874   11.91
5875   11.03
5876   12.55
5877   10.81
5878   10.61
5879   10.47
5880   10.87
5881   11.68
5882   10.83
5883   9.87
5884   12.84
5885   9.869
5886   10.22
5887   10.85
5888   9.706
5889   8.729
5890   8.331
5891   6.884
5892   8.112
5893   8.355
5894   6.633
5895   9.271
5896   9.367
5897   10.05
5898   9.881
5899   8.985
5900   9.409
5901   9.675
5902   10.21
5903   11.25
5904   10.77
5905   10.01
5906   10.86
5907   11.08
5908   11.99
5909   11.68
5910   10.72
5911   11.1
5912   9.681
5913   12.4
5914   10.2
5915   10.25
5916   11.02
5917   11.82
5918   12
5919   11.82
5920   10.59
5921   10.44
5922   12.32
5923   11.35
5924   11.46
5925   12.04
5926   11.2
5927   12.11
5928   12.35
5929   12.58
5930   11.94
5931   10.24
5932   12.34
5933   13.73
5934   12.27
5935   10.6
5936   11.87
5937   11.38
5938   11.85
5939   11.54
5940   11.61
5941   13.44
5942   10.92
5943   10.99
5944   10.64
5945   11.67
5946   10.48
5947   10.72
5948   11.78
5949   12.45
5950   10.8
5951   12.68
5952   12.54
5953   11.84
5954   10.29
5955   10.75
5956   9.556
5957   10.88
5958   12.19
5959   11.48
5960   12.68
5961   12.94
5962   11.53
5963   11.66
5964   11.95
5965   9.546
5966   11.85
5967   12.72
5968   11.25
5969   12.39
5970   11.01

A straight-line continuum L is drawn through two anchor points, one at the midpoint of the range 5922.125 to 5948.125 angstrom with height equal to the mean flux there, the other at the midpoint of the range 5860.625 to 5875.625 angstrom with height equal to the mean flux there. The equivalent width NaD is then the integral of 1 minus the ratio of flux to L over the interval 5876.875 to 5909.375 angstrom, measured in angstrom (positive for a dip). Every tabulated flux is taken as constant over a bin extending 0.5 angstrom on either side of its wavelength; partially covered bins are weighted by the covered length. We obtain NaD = 3.8 angstrom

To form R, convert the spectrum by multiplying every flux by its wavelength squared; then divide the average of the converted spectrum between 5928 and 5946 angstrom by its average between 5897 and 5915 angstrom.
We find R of 1.12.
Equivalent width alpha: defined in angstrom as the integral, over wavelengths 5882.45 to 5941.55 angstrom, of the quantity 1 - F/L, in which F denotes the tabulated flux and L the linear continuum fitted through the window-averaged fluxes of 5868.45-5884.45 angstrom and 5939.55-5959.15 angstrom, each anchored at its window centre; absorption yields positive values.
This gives 2.3 angstrom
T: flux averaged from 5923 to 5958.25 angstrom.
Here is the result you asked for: 11.6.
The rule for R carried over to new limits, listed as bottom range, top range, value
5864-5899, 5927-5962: 1.17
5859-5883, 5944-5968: 1.07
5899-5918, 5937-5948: 1.07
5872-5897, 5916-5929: 1.17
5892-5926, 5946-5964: 1.11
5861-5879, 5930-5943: 1.09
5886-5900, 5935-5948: 1.30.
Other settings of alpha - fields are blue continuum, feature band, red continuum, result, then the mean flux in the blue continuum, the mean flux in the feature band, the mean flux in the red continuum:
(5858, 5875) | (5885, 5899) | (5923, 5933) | 3.0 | 11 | 8.99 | 11.9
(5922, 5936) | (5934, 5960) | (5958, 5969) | 0.9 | 11.9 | 11.4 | 11.8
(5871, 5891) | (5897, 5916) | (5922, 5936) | 1.2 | 10.6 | 10.6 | 11.9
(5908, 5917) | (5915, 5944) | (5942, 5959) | -1.4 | 11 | 11.7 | 11.3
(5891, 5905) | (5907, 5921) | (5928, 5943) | -1.0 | 9.32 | 11.1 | 11.9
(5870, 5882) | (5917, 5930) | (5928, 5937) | 0.1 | 11.1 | 11.7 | 11.9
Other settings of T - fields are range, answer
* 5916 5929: 11.6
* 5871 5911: 10.2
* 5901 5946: 11.4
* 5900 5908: 10.6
